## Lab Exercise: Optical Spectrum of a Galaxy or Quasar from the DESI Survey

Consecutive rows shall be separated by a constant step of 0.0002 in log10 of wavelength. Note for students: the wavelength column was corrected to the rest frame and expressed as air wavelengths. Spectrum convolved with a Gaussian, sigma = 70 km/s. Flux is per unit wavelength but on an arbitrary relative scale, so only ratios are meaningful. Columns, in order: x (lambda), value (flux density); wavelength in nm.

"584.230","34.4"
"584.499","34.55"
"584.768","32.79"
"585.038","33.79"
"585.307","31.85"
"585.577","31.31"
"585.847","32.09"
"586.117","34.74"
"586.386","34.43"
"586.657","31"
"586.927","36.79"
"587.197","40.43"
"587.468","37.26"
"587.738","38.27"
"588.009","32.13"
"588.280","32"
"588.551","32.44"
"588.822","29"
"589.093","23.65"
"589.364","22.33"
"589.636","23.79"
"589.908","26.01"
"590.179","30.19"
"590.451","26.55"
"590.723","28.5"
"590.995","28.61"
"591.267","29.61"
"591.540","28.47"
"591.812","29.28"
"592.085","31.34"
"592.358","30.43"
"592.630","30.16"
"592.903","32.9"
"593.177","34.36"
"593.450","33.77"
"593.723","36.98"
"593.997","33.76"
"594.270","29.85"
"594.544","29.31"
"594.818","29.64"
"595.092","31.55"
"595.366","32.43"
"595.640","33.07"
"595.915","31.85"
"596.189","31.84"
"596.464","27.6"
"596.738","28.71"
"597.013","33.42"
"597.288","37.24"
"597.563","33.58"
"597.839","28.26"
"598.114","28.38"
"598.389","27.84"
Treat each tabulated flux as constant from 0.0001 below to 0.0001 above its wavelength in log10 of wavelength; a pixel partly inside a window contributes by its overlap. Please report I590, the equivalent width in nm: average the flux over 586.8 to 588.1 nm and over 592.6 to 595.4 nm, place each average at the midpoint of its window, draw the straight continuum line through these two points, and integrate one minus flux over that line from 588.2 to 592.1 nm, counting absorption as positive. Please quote 0.79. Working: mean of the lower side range 37.1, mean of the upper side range 32.3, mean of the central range 28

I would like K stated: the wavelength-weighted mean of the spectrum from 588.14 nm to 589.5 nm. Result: 27.9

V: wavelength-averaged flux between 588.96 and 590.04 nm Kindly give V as 23.9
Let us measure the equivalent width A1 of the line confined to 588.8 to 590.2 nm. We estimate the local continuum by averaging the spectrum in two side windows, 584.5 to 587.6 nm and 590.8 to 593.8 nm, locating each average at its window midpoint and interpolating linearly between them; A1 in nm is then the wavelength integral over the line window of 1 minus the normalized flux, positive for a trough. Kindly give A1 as 0.32 nm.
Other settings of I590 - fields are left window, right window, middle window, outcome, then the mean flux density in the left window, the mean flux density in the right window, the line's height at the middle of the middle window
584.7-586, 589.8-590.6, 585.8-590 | -0.238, 32.4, 27.7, 29.9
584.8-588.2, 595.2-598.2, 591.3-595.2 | 0.120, 34.4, 31.5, 32.5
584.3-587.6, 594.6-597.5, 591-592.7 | 0.155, 34.2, 31.7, 32.8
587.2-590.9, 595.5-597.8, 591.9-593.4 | -0.050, 29.8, 32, 30.8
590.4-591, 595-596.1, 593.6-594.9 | -0.037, 27.9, 32.2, 31.1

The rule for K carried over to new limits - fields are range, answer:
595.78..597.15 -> 30.7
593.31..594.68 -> 32.7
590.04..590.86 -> 28.4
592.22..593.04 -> 31.2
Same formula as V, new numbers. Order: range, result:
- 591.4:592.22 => 29.7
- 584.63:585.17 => 33.3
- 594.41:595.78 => 31.2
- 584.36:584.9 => 33.7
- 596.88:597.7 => 34.8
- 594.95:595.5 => 32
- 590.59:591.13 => 28.6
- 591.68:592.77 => 30.3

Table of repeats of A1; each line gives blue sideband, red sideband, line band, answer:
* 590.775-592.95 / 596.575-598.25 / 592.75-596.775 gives -0.151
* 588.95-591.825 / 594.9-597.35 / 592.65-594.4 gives -0.227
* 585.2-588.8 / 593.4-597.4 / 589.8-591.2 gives 0.216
